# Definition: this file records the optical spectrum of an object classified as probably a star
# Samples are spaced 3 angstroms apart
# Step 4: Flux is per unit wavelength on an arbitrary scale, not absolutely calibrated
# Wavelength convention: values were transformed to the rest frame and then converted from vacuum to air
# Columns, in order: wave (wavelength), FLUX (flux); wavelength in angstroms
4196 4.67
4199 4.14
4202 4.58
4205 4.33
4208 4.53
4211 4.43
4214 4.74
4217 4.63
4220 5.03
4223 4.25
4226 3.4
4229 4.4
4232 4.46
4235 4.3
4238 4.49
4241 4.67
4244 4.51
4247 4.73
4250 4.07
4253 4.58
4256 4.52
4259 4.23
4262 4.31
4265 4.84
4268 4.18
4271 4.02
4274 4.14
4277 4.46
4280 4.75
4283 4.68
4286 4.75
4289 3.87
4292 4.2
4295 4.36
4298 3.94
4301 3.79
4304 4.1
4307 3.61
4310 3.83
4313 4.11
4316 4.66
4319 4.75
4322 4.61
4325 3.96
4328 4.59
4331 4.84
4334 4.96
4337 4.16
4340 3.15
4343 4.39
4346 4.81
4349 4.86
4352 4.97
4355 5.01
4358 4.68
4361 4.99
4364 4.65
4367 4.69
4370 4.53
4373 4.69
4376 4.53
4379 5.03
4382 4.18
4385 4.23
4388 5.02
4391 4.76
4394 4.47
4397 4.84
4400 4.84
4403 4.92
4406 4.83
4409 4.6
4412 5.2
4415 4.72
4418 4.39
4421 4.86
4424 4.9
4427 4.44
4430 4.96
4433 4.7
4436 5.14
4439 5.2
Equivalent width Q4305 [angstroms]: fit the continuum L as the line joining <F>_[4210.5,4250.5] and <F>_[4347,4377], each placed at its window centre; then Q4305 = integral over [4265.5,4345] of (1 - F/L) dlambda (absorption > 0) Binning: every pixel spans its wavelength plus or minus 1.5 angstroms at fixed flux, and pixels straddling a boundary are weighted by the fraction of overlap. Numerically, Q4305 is 6.0 angstroms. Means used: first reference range 4.45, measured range 4.27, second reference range 4.76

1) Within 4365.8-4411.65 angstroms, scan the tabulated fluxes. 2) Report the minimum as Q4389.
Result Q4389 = 4.18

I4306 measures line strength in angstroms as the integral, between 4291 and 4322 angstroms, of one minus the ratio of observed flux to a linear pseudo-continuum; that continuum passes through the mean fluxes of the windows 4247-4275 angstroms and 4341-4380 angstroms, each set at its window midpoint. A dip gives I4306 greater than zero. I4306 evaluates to 2.5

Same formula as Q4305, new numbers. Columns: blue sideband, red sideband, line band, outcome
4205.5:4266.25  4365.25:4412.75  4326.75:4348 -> 0.9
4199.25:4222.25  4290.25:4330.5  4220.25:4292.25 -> 0.4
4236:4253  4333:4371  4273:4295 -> 0.6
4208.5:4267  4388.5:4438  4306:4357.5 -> 2.2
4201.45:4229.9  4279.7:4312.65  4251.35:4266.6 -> -0.8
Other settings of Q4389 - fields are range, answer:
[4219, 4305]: 3.4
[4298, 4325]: 3.61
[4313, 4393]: 3.15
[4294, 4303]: 3.79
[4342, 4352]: 4.39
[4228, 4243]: 4.3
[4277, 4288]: 4.46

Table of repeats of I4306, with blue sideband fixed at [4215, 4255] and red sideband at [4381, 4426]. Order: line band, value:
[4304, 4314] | 1.5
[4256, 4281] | 0.7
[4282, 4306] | 1.8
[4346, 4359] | -0.7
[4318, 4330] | 0.3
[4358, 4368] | -0.2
